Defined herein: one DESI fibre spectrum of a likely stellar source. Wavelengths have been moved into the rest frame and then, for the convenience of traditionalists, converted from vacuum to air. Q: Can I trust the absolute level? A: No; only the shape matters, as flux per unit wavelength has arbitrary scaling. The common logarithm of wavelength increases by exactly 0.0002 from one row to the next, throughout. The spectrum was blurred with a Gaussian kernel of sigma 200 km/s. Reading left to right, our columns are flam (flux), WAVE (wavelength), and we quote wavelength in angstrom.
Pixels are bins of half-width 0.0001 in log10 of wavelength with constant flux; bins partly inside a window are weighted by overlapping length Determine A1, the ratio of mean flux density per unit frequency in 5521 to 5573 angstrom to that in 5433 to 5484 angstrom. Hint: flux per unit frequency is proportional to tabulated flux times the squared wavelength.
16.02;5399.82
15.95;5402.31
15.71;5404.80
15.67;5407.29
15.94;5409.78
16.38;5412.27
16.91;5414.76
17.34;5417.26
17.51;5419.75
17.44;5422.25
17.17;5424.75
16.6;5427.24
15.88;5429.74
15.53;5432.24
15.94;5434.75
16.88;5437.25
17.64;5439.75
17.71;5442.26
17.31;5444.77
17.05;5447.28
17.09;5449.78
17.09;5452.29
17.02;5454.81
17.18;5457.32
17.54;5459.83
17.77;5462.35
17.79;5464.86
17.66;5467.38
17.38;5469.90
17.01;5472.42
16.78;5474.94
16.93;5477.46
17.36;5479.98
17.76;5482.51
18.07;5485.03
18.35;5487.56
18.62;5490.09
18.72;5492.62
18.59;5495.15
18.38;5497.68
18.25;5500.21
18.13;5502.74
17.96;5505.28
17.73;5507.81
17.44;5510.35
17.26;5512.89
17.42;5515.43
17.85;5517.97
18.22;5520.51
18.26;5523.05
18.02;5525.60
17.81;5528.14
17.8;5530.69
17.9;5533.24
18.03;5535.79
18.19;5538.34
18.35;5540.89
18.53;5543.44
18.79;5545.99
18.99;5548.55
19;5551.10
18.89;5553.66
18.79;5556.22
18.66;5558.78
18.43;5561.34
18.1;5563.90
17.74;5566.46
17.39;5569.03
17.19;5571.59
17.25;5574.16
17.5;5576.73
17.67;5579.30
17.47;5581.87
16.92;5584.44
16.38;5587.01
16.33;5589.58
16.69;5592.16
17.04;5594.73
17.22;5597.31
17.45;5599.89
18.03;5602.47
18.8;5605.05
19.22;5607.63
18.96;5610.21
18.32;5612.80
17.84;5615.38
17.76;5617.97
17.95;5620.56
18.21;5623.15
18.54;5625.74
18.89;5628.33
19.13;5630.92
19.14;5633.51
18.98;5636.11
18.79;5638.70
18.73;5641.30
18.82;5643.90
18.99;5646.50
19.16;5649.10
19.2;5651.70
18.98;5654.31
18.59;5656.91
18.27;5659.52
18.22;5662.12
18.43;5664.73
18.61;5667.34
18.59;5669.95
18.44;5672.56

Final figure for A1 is 1.1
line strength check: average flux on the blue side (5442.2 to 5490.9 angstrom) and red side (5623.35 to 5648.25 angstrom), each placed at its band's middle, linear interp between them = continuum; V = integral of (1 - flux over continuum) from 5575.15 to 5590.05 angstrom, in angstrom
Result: 1.1 angstrom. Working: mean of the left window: 17.5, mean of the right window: 18.9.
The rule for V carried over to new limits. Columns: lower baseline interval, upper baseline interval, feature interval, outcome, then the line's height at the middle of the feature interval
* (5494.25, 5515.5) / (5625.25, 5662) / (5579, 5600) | 1.7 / 18.5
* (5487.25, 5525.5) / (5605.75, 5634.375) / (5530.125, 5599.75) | 1.9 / 18.3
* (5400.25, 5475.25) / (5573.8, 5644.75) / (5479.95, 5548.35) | -2.8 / 17.4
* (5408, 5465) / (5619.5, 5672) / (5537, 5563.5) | -1.1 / 17.9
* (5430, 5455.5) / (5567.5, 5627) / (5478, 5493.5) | -0.9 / 17.1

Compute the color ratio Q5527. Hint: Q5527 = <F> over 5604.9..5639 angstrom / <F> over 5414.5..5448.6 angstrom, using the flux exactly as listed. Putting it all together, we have 1.10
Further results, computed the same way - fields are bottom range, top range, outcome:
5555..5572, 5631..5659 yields 1.05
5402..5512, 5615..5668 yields 1.08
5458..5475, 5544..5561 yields 1.08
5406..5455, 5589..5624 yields 1.06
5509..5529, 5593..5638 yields 1.03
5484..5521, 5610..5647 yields 1.03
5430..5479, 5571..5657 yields 1.06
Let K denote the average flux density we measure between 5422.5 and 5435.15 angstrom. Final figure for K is 16.3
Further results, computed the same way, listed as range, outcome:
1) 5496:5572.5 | 18.1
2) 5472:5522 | 17.9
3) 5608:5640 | 18.6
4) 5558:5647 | 18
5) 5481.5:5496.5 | 18.4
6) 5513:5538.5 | 17.9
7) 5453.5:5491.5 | 17.5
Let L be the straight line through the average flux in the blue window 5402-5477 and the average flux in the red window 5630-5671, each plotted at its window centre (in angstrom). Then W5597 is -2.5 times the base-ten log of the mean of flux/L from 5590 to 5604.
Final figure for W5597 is 0.07 mag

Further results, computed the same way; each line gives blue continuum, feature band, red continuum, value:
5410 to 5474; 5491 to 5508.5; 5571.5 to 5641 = -0.06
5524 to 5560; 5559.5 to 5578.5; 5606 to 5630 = 0.04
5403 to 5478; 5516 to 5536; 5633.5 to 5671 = -0.02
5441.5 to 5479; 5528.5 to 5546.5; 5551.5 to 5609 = -0.04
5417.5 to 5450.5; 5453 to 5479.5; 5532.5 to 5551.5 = 0.00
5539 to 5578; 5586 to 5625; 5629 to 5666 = 0.05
